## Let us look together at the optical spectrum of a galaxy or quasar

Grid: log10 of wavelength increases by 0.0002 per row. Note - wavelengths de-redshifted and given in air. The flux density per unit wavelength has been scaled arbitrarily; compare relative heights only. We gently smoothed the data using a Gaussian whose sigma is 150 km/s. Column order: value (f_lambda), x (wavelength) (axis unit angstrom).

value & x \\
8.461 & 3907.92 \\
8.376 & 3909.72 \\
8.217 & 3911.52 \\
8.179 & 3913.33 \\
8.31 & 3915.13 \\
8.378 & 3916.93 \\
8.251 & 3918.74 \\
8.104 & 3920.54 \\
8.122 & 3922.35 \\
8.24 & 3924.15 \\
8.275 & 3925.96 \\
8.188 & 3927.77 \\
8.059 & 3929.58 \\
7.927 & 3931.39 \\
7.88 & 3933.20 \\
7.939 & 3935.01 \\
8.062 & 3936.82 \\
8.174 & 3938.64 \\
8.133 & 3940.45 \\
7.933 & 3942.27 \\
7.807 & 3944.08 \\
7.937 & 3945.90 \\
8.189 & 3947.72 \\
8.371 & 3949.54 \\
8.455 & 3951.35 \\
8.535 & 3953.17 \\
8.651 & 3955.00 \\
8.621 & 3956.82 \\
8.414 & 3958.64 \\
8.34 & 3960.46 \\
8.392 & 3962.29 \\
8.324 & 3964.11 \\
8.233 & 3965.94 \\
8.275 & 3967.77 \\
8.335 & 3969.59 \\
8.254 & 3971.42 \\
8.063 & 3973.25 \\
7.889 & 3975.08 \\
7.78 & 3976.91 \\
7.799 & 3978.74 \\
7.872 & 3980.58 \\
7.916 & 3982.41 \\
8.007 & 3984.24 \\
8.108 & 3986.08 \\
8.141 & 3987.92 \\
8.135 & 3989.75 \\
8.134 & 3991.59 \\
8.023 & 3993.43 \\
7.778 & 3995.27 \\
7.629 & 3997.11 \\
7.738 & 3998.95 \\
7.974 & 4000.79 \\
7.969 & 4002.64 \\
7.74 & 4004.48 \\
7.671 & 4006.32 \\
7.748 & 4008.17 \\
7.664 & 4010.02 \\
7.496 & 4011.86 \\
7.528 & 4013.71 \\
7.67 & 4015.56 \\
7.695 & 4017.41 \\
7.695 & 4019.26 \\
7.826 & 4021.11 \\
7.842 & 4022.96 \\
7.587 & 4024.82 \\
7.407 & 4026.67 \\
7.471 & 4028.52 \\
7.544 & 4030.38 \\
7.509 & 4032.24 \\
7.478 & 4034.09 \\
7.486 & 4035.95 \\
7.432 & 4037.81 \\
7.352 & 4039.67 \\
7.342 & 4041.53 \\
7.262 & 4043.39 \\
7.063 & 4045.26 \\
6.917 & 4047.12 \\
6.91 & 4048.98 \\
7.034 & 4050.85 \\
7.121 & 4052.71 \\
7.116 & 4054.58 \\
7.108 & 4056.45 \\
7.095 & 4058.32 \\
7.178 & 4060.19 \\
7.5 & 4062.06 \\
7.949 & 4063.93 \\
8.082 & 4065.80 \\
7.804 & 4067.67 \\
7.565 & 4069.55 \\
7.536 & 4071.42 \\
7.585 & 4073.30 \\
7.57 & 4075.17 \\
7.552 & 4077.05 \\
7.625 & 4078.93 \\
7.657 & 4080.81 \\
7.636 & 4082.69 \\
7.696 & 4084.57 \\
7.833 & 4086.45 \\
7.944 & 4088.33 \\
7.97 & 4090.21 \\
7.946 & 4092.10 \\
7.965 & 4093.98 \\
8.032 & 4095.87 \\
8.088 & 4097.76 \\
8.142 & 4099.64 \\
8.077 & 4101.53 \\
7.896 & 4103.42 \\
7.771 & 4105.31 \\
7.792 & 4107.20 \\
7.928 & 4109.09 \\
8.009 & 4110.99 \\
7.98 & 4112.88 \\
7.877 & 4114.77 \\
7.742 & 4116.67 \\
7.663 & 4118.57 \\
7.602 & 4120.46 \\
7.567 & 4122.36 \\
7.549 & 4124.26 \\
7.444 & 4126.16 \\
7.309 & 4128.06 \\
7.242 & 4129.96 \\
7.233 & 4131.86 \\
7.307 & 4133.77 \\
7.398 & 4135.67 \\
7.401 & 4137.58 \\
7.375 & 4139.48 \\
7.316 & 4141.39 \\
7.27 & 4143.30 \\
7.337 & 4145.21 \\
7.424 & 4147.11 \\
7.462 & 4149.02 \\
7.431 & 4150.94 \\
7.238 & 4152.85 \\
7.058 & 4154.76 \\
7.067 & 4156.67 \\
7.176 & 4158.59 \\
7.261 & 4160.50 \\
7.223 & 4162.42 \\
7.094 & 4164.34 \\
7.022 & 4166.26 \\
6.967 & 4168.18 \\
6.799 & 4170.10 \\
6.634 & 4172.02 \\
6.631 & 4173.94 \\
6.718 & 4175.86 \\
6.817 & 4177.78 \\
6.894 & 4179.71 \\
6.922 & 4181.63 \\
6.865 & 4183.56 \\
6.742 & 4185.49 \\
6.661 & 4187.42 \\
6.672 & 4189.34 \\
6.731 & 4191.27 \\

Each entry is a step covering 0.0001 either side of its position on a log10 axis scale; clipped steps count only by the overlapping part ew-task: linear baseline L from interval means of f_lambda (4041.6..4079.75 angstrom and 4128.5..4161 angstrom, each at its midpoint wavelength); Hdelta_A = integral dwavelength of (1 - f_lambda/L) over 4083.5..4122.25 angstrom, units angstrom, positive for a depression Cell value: -2.9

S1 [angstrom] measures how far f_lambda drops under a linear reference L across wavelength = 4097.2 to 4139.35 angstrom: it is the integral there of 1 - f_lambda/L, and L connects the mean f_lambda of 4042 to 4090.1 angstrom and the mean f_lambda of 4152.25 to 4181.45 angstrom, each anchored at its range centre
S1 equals -2.7 angstrom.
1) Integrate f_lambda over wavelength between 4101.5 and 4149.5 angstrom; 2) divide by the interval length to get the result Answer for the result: 7.57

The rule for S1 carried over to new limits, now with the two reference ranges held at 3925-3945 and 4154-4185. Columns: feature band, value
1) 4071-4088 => -0.7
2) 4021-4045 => 0.3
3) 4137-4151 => -0.6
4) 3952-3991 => -1.6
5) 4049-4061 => 0.6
